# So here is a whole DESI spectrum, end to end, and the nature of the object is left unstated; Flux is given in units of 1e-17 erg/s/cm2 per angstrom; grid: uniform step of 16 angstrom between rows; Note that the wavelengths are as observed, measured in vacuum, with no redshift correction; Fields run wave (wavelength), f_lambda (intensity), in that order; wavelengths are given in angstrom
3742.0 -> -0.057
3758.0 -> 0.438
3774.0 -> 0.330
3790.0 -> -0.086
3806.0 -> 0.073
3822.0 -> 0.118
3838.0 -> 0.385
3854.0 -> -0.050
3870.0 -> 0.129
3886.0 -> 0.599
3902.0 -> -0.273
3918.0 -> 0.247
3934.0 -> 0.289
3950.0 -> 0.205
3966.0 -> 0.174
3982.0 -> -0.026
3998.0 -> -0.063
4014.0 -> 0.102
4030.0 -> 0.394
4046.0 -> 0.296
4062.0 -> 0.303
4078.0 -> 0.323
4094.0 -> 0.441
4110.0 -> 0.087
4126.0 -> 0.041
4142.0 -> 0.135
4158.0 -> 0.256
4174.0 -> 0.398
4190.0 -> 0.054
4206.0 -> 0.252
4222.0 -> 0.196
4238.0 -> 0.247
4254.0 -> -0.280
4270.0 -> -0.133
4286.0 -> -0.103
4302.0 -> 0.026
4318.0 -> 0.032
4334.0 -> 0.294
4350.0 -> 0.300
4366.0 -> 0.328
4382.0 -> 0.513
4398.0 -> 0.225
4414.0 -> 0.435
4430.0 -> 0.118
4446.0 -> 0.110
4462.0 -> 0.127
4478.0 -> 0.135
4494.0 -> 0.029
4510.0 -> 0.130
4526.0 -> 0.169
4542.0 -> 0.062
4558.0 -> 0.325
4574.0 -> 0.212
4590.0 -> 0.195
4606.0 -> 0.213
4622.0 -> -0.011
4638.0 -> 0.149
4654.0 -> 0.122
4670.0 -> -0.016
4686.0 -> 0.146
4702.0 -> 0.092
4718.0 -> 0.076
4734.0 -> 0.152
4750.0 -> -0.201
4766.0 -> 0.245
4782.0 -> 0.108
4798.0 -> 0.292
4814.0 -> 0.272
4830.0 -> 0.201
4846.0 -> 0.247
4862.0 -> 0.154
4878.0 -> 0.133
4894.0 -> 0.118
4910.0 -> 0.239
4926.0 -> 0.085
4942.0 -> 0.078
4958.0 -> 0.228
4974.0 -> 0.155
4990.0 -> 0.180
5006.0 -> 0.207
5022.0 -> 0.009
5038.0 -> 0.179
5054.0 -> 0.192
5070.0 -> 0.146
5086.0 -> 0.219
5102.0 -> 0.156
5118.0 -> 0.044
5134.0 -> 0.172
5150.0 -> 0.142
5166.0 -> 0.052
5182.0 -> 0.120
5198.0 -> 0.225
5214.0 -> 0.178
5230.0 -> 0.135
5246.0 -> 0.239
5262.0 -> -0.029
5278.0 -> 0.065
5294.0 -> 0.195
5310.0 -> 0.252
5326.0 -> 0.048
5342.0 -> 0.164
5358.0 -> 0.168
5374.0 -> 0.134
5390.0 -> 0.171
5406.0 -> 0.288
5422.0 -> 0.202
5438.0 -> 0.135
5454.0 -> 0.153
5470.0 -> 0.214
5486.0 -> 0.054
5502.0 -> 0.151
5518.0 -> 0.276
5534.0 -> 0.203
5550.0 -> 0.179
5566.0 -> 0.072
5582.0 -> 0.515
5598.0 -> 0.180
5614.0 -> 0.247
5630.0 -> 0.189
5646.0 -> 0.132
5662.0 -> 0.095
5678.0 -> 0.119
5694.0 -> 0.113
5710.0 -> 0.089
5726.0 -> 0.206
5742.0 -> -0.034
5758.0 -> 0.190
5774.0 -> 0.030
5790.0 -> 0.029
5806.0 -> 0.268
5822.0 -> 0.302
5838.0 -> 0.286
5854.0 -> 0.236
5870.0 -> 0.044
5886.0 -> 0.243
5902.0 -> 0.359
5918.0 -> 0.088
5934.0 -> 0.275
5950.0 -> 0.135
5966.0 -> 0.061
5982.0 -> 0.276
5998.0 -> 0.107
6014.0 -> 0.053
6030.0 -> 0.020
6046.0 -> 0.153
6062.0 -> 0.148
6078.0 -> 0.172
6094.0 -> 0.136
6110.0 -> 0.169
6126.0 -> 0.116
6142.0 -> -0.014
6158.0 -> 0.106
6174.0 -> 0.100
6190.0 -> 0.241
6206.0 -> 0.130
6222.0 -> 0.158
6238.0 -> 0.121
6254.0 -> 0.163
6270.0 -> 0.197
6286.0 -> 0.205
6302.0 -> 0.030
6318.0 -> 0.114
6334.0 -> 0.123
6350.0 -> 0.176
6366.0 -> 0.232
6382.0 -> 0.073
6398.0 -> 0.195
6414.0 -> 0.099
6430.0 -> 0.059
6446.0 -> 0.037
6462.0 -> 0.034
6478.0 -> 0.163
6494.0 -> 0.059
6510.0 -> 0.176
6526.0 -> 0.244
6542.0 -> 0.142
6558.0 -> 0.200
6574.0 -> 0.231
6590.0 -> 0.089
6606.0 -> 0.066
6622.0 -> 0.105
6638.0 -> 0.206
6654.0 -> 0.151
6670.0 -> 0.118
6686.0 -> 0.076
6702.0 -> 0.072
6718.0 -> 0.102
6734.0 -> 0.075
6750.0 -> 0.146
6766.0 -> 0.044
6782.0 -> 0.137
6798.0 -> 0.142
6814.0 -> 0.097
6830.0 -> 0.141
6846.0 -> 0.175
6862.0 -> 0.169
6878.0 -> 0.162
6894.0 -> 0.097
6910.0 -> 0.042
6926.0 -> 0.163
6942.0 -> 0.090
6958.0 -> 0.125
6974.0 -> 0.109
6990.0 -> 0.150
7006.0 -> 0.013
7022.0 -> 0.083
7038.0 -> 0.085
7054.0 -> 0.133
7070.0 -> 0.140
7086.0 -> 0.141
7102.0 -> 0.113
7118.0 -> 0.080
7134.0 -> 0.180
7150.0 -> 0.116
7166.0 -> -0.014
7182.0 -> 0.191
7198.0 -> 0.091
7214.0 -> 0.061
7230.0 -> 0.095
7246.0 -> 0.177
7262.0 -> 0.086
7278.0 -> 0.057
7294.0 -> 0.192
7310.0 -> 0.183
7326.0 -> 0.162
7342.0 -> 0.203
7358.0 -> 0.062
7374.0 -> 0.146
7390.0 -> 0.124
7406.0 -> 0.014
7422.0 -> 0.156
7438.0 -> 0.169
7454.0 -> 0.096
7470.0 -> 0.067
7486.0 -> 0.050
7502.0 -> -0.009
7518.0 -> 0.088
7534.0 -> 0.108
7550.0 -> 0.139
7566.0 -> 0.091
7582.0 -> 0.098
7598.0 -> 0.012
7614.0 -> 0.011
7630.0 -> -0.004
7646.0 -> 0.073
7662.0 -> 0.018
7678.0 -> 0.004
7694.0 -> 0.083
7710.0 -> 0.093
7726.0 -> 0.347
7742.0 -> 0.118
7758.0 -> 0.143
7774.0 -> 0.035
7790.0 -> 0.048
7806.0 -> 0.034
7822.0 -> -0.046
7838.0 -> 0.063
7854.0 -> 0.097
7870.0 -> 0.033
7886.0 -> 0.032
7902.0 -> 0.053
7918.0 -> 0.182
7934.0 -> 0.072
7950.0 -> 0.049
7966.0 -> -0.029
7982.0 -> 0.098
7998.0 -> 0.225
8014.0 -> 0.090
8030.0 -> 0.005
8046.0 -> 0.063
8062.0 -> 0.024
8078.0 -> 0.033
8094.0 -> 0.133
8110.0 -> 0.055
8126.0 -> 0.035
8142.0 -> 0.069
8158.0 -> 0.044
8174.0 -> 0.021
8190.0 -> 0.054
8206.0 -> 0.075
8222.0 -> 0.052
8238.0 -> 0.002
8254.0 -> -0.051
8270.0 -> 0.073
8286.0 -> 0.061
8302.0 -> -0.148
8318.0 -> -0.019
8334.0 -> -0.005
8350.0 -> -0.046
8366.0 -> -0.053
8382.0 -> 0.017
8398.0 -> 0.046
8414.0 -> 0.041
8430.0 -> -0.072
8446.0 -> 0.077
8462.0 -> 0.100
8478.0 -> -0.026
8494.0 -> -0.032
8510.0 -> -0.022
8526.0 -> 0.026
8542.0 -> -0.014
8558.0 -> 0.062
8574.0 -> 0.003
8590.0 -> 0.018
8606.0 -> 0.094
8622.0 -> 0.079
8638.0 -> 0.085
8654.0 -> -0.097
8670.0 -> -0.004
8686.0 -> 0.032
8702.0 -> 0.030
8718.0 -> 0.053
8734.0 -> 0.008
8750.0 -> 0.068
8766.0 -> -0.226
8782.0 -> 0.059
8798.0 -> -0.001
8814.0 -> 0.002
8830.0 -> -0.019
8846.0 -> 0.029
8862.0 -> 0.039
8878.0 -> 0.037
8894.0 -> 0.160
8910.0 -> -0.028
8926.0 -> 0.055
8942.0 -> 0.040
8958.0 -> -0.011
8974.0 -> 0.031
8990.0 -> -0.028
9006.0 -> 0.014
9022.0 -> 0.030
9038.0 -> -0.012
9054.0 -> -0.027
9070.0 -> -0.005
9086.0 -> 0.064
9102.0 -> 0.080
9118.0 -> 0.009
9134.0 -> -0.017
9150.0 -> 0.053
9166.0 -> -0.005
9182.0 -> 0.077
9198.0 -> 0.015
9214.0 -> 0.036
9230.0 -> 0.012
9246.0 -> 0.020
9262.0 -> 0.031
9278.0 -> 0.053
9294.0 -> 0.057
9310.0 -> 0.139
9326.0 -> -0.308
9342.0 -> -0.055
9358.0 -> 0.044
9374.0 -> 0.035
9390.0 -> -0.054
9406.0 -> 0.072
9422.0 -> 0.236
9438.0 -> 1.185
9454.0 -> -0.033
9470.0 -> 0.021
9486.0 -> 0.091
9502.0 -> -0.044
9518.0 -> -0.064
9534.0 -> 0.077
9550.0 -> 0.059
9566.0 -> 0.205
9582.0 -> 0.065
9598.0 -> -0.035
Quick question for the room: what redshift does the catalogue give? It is 0.18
